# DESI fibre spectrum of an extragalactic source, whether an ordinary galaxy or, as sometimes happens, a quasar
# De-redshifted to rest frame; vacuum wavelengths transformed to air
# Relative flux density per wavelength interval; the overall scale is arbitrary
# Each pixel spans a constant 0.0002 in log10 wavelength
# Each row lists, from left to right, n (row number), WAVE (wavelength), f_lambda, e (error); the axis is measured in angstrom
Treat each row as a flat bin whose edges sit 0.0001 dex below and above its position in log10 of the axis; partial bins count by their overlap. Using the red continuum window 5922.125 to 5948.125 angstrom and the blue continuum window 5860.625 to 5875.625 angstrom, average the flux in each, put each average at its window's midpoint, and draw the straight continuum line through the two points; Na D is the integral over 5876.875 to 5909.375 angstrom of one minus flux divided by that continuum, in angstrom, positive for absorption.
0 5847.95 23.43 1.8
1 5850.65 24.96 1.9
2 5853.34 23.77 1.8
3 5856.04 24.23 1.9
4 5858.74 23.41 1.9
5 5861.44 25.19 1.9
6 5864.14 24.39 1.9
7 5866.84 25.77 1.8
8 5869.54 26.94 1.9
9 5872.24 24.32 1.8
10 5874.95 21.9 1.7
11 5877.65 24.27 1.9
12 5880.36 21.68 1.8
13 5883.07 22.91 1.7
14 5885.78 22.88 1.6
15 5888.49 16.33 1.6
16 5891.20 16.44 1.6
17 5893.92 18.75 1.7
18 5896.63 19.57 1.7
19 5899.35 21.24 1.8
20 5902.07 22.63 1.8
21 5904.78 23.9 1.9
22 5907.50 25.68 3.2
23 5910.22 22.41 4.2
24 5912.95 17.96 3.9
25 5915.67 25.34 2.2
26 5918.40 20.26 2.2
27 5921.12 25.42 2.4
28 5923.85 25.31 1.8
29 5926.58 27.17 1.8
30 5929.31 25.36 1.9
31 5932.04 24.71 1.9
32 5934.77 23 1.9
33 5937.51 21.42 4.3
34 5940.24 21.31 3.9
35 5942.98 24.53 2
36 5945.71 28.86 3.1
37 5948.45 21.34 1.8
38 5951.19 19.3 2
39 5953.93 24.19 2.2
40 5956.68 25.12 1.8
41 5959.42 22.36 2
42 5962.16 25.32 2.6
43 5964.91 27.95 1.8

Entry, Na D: 4.5 angstrom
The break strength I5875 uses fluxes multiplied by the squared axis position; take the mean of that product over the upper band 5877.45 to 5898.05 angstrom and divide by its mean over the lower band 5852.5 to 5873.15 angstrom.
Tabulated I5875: 0.82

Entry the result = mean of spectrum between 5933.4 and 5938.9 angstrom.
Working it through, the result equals 22.2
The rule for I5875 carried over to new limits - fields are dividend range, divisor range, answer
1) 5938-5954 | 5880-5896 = 1.20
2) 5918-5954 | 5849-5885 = 1.01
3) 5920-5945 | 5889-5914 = 1.18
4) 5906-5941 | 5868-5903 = 1.11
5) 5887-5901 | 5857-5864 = 0.77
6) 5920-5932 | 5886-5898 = 1.42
